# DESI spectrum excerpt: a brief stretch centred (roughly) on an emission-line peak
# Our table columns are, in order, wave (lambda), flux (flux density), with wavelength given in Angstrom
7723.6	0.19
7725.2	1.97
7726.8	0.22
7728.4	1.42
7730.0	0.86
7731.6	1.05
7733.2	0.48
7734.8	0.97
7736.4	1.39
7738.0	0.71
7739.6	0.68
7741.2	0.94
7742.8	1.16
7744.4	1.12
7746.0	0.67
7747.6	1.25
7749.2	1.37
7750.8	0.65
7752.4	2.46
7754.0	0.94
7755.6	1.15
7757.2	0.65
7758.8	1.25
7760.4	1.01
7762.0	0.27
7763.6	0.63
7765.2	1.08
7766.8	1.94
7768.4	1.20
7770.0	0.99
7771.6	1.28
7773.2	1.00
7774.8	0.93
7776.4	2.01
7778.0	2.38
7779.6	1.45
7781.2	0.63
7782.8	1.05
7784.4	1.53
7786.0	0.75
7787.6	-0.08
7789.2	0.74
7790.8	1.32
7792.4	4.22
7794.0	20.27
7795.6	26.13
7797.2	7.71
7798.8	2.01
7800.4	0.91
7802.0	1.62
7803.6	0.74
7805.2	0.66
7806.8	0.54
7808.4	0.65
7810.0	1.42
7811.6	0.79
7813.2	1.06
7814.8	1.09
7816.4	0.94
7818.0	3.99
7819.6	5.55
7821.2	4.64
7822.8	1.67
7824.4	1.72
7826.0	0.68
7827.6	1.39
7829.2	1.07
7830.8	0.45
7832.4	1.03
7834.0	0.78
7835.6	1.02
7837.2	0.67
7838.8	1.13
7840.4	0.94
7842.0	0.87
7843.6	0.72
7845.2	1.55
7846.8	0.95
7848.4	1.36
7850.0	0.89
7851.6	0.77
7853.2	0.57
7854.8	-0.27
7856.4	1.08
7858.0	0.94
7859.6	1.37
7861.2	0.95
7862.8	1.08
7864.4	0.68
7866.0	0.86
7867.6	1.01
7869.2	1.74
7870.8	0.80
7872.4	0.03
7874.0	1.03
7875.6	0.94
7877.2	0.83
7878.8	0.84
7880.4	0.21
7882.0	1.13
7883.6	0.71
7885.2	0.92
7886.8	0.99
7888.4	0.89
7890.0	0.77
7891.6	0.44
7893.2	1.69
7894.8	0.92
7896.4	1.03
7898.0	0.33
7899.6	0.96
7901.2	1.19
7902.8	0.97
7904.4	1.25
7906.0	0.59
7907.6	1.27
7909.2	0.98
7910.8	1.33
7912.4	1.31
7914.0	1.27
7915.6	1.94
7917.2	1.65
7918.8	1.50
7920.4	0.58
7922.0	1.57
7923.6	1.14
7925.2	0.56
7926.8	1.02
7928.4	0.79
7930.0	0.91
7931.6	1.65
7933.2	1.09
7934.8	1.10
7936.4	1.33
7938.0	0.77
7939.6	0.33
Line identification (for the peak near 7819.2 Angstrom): [N II] 6583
